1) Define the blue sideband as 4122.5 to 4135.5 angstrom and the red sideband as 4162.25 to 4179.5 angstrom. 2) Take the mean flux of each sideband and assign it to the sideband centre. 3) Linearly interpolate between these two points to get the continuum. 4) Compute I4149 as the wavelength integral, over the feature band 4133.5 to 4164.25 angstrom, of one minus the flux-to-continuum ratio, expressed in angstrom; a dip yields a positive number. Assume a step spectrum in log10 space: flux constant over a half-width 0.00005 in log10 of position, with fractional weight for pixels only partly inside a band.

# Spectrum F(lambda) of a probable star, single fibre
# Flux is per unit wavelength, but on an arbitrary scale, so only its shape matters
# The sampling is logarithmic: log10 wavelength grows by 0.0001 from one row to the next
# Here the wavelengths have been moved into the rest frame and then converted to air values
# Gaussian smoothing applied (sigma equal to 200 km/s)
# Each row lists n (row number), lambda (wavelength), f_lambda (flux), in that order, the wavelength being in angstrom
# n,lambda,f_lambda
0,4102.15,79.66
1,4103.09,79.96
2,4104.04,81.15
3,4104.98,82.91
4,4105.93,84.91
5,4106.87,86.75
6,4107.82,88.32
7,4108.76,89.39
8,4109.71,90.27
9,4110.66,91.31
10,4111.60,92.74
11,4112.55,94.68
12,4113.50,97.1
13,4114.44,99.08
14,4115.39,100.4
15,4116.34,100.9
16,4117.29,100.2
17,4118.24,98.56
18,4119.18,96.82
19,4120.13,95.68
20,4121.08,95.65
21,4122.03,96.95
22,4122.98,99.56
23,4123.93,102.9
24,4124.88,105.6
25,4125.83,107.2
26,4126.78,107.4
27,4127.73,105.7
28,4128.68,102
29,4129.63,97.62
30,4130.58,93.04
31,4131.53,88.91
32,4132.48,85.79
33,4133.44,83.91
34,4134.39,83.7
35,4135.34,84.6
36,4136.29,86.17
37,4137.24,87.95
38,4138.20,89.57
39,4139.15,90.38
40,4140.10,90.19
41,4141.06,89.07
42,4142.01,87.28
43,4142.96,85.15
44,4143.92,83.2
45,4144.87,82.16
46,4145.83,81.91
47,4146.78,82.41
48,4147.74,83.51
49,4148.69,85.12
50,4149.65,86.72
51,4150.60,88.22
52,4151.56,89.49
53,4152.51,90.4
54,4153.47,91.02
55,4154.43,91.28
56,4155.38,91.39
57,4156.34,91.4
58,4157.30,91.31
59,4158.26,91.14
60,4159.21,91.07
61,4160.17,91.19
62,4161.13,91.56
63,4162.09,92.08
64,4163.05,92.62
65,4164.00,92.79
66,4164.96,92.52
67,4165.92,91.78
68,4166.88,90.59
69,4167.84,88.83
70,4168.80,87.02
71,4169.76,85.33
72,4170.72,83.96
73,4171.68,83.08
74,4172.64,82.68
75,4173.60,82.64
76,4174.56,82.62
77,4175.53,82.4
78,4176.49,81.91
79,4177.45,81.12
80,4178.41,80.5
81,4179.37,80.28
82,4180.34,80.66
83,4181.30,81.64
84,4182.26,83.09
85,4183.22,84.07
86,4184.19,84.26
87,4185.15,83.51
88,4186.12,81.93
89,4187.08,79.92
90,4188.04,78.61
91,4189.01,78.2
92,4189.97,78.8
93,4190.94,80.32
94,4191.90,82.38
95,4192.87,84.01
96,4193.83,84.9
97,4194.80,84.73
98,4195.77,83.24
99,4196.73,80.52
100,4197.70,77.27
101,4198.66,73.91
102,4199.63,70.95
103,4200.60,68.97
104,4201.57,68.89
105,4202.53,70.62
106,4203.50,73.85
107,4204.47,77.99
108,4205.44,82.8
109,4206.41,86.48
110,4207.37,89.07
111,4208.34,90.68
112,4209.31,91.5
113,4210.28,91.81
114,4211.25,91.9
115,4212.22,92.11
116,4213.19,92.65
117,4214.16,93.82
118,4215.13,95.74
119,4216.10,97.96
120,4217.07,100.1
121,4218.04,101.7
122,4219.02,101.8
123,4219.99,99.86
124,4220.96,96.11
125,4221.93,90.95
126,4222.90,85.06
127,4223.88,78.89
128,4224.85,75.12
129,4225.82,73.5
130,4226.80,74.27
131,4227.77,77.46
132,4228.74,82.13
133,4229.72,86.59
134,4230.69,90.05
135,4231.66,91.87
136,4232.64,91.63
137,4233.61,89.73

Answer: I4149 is 1.1 angstrom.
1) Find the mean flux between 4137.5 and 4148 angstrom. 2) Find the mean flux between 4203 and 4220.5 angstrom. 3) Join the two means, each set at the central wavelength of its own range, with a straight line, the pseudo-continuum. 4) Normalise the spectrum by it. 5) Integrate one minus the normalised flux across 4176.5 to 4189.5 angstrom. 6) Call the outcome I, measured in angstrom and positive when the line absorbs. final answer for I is 1.2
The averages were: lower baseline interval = 85.9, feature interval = 81.4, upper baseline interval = 91.7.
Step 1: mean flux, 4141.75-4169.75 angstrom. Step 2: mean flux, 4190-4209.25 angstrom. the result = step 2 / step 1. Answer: 0.9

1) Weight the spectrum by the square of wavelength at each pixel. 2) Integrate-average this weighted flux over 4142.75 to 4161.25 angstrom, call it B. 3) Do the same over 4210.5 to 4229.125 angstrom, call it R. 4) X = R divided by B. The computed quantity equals 1.05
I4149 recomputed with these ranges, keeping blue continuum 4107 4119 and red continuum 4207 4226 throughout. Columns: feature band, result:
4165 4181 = 1.53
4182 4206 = 3.48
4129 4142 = 0.79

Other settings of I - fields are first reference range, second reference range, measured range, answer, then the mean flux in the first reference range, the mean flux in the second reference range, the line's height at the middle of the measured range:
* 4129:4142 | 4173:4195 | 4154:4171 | -1.1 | 88.7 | 81.8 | 84.8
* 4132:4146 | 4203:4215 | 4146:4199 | 1.1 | 86.1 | 88.1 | 87.1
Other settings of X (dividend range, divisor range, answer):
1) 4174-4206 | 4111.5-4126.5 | 0.83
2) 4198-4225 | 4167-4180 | 1.06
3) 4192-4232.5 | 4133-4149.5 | 1.03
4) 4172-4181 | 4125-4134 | 0.86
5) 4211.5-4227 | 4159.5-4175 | 1.06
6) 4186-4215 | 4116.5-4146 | 0.91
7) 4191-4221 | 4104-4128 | 0.94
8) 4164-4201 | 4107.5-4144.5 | 0.90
